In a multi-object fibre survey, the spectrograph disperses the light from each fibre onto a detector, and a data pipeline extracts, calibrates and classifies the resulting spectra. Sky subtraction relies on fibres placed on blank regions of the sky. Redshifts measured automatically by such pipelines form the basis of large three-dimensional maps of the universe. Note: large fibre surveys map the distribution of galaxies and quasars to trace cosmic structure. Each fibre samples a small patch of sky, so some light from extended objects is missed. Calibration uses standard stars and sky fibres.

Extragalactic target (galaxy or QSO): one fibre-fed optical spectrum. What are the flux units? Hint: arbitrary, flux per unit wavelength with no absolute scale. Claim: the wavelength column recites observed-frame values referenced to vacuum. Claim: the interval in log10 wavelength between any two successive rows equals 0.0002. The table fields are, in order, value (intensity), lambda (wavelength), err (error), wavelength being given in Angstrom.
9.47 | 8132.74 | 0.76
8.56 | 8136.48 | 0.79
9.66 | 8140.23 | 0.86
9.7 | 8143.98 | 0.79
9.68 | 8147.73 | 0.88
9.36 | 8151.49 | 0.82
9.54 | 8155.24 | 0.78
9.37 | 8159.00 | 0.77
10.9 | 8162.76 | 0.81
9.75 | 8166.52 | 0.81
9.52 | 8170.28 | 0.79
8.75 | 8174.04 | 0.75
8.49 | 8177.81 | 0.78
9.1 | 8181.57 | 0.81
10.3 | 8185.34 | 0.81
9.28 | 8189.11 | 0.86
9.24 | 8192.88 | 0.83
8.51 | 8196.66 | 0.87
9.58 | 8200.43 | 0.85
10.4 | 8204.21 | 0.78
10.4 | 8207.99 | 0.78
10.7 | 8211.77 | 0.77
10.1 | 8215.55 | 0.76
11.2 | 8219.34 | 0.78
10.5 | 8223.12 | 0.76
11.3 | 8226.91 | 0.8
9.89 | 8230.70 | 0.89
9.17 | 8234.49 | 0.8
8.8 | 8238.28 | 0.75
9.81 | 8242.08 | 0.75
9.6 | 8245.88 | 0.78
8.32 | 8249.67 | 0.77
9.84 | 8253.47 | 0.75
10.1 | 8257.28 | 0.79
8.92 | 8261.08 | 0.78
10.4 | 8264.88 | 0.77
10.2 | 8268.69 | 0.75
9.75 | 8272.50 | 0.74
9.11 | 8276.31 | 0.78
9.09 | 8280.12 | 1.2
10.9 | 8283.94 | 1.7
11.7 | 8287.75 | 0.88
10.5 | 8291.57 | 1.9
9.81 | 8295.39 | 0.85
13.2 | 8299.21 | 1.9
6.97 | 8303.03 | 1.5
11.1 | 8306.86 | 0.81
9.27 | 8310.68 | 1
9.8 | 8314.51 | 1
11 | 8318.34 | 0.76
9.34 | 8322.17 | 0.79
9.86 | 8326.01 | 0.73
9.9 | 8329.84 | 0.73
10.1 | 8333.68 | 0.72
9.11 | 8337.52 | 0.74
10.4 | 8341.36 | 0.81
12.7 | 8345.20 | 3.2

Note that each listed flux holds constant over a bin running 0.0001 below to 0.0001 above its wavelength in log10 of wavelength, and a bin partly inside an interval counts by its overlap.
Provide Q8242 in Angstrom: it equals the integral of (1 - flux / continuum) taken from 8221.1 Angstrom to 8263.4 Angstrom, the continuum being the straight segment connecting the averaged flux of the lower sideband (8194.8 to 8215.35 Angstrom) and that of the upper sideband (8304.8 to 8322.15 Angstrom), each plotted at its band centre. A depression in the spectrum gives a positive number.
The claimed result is 1.4 Angstrom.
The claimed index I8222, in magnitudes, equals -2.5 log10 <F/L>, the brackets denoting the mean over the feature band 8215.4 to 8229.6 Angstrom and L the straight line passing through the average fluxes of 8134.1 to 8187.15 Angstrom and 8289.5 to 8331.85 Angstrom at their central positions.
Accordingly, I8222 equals -0.11 mag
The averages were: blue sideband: 9.48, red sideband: 10.1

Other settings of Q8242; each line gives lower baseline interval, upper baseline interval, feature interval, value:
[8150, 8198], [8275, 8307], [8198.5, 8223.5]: -1.9 Angstrom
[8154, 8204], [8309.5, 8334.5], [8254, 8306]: -1.6 Angstrom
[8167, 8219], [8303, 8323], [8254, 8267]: -0.1 Angstrom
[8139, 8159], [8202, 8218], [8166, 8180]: 1.2 Angstrom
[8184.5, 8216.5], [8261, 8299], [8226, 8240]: 0.4 Angstrom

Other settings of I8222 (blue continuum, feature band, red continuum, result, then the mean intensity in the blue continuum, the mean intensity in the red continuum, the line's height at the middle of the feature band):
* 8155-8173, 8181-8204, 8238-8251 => 0.02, 9.79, 9.21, 9.59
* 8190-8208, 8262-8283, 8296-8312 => 0.03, 9.53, 10.1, 9.96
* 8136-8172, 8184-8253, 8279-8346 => 0.01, 9.64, 10.2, 9.88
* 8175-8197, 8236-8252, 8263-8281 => 0.05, 9.18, 9.74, 9.56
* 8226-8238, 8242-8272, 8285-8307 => 0.05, 9.85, 10.5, 10.1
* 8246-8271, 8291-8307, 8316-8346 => -0.03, 9.63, 10.2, 9.95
